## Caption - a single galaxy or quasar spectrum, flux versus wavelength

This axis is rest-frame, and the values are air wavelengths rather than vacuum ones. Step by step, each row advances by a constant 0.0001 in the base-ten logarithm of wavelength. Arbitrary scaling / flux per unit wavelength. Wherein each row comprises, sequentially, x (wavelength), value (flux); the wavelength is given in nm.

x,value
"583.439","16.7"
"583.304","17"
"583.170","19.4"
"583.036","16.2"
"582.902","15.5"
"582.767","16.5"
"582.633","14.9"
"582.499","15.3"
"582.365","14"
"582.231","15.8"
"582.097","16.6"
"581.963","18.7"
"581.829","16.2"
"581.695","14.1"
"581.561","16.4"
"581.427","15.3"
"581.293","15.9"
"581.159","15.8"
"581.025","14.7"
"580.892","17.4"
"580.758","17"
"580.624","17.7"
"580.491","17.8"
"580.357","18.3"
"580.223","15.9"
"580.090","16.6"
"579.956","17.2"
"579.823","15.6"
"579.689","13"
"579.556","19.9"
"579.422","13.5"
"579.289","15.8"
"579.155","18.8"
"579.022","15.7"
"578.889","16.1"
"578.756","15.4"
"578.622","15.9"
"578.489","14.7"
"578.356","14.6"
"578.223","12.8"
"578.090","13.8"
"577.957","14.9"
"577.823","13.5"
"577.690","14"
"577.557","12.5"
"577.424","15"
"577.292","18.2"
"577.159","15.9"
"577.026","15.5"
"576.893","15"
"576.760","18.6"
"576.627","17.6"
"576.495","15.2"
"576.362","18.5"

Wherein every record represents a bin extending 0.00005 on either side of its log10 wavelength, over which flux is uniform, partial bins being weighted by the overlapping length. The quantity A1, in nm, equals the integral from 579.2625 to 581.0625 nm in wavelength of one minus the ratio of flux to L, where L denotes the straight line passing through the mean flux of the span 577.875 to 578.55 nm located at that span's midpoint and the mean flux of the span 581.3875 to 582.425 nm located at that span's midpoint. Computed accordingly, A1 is -0.170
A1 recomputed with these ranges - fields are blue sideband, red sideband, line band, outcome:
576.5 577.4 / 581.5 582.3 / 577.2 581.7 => 0.20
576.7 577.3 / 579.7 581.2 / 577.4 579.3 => 0.19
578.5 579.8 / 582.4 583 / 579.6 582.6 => -0.09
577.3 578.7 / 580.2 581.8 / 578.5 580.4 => -0.11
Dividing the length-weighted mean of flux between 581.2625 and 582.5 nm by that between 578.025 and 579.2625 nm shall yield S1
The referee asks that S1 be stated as 1.03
